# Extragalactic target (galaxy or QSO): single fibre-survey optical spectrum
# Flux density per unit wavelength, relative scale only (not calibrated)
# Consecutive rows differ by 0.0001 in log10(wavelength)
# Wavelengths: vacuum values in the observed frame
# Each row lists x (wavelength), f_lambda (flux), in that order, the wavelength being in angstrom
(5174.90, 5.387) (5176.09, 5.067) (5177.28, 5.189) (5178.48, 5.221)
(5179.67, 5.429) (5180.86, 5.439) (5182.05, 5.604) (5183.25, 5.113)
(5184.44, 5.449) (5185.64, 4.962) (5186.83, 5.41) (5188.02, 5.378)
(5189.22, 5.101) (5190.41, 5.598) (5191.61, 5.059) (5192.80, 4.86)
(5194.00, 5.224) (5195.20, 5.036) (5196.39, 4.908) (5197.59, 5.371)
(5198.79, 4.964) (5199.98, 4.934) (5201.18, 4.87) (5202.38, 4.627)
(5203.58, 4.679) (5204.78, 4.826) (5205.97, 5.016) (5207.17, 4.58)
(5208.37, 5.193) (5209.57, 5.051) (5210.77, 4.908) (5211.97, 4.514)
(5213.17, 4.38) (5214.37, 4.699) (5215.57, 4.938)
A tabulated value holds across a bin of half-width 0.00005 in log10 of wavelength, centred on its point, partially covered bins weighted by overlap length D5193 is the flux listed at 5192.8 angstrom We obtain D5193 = 4.86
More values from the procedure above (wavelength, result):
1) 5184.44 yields 5.449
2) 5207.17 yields 4.58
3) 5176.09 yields 5.067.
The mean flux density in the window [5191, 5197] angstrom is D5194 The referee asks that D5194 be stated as 5.02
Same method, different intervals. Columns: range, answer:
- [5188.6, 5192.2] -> 5.25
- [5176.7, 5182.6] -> 5.38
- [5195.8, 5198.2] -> 5.13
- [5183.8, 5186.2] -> 5.2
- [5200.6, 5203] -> 4.74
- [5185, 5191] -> 5.29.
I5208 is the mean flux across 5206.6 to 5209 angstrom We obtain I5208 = 4.89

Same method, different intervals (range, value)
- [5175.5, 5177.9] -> 5.12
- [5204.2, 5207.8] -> 4.82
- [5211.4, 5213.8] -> 4.45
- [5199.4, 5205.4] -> 4.79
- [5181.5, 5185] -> 5.38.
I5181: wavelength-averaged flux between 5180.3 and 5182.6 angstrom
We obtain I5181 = 5.53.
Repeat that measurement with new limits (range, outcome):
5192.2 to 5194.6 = 5.04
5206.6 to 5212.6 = 4.85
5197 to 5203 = 4.95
